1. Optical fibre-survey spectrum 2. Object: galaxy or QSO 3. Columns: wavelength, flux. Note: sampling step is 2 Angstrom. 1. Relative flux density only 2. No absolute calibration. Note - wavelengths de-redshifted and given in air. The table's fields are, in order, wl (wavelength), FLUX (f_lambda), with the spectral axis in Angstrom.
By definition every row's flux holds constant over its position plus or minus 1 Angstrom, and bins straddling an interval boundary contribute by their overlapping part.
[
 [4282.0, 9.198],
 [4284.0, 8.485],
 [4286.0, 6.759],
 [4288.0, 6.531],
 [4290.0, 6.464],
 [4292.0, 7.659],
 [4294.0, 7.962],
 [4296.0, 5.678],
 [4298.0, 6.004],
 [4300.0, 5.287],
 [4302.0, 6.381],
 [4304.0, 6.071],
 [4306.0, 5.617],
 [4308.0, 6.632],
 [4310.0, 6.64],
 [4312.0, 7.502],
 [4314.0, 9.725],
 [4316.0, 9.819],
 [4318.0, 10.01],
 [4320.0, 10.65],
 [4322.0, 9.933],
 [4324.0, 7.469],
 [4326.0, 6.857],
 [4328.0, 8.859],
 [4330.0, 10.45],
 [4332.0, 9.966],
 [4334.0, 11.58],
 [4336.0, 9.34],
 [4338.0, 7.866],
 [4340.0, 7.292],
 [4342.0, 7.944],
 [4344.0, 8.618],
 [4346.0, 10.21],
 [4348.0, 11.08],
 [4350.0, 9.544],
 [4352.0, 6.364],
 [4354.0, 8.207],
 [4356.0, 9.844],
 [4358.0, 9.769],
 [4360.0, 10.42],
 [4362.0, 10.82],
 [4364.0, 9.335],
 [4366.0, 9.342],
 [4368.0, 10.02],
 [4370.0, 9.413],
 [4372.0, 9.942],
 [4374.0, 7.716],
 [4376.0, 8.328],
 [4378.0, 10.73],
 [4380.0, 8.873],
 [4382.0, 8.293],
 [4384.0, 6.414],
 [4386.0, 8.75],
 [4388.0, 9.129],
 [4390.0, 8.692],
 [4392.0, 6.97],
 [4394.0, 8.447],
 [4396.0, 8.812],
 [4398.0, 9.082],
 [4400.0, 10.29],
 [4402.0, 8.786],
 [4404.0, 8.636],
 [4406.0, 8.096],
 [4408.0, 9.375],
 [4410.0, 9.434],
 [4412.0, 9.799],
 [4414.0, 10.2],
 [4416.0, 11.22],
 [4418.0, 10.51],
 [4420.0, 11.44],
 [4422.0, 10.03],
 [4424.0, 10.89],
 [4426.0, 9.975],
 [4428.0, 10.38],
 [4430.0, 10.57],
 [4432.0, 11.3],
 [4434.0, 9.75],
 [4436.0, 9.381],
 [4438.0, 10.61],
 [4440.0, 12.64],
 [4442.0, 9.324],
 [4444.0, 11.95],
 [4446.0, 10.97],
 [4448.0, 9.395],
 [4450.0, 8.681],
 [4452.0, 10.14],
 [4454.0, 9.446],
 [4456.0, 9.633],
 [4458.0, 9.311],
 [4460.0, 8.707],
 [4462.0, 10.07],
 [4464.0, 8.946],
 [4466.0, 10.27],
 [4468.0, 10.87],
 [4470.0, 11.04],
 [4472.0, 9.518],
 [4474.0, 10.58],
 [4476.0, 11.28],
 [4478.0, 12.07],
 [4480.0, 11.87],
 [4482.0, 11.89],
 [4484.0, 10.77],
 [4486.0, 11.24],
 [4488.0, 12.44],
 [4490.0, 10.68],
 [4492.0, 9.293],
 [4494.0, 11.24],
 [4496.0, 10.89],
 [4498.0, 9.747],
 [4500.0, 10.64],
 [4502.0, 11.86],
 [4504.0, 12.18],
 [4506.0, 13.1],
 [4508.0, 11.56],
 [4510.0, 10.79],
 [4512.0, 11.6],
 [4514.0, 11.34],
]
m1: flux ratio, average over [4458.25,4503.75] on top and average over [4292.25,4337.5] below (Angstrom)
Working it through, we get 1.3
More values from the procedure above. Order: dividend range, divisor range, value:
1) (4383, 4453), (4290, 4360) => 1.17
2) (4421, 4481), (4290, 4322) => 1.38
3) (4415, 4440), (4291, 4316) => 1.54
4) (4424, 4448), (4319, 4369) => 1.14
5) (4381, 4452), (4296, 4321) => 1.30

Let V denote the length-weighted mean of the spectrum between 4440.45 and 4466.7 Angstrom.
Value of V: 9.81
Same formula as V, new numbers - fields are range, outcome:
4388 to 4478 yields 9.91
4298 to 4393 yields 8.67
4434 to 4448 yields 10.6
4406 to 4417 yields 9.83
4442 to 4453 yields 10.1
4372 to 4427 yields 9.23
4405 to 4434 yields 10.2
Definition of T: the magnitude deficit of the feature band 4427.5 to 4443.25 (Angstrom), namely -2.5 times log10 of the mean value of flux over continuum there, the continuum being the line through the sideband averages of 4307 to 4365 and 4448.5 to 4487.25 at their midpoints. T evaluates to -0.053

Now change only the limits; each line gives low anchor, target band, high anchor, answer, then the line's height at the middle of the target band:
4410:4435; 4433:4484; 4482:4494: 0.04 mag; 10.8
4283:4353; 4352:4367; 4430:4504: -0.08 mag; 8.77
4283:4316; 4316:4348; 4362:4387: -0.18 mag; 7.83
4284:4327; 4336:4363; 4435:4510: -0.10 mag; 8.29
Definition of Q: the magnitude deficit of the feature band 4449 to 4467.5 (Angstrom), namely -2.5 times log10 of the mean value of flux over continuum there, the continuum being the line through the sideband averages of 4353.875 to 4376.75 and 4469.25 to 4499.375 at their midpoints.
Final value 0.12 mag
